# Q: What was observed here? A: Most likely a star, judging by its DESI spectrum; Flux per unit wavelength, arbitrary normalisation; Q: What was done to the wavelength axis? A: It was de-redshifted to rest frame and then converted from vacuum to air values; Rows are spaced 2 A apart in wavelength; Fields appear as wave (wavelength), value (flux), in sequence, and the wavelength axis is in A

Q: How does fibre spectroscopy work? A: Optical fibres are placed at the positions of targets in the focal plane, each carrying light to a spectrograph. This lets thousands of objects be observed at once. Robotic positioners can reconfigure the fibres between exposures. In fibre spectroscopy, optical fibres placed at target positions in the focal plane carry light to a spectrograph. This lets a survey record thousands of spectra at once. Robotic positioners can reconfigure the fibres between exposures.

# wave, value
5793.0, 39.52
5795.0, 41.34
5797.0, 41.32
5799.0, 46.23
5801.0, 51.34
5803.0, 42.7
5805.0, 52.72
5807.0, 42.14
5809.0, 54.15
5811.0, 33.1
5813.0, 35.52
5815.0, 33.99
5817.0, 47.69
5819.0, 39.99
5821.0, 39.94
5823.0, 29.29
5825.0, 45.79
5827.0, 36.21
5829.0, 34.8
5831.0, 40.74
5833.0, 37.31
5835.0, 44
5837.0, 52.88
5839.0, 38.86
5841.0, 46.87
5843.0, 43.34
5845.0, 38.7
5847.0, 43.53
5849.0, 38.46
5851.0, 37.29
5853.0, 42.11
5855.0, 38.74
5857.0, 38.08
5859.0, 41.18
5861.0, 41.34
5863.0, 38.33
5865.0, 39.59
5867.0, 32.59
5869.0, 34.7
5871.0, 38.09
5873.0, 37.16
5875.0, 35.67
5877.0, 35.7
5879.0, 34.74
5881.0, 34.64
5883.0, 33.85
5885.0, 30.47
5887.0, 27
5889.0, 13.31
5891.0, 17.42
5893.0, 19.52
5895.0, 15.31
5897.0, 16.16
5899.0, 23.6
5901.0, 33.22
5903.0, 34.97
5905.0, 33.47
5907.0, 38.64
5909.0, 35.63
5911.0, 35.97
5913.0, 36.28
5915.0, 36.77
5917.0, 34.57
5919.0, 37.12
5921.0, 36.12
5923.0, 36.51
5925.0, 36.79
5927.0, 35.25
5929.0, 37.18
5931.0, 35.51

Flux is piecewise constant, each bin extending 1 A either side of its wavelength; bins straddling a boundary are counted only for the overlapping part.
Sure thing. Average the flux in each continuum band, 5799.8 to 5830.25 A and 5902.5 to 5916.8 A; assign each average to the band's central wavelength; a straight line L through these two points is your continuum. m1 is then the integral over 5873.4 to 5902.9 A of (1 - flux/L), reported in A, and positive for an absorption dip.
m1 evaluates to 8.1 A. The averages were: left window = 41.3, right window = 35.9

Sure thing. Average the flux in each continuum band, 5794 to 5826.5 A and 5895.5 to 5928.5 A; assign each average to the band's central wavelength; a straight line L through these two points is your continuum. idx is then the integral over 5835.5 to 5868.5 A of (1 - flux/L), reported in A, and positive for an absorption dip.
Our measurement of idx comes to -1.68 A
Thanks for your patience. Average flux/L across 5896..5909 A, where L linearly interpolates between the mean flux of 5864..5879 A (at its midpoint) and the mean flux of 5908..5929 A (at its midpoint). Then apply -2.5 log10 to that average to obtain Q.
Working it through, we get 0.19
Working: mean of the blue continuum 36.1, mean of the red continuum 36.2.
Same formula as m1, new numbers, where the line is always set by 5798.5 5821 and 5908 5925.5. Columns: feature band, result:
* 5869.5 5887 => 1.9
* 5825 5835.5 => 0.7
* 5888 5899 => 6.0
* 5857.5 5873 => 0.7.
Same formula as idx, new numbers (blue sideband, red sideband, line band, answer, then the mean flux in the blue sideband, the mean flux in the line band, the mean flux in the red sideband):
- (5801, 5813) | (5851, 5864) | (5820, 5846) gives 0.88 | 44.7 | 40.7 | 39.8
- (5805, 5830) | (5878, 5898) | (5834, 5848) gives -3.76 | 39.9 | 44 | 24.2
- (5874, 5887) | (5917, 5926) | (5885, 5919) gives 6.43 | 33.6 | 28.6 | 36.4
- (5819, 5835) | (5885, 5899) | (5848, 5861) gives -3.99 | 38.3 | 39.5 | 19.4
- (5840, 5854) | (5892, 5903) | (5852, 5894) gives -1.82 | 41.5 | 33.5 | 22.8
